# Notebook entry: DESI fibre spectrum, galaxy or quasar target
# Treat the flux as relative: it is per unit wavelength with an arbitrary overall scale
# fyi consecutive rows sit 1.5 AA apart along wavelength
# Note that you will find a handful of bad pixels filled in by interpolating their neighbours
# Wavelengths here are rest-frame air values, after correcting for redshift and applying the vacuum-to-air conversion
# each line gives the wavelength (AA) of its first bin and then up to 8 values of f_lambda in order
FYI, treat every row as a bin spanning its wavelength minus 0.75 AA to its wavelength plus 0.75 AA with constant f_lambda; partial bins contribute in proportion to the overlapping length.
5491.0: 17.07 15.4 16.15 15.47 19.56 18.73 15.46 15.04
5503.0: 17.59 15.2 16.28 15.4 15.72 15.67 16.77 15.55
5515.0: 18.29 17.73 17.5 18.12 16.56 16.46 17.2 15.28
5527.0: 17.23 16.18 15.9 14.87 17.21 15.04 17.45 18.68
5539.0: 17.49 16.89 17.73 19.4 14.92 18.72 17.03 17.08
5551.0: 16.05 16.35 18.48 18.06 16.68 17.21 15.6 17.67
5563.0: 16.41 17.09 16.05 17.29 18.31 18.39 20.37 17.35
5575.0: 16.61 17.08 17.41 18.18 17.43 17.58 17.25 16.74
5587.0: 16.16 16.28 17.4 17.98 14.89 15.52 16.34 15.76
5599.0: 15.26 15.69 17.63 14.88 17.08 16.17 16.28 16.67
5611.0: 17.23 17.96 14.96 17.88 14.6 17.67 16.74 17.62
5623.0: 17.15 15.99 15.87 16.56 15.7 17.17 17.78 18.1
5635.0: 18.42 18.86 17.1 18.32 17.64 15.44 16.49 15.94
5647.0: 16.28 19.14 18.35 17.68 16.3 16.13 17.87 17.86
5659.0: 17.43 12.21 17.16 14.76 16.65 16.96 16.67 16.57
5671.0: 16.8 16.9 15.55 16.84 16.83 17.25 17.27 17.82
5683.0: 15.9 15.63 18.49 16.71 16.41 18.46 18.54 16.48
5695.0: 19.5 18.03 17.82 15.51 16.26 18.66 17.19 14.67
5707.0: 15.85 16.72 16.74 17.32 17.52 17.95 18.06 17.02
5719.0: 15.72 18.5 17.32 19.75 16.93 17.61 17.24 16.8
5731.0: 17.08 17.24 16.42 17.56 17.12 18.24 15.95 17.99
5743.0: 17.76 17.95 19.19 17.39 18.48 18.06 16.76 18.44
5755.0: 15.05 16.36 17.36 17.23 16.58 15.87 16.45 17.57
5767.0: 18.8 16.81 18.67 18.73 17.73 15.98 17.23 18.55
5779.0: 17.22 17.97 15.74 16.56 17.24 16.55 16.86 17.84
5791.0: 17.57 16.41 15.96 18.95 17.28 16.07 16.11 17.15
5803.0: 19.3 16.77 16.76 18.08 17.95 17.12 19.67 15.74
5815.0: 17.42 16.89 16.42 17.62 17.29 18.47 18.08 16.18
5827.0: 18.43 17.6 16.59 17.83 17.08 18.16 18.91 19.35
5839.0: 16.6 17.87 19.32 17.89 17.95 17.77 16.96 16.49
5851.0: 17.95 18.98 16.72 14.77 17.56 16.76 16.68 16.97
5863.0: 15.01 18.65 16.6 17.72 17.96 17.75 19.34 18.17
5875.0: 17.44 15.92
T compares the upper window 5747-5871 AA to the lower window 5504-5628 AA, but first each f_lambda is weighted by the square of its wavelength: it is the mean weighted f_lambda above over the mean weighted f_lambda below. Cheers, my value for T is 1.12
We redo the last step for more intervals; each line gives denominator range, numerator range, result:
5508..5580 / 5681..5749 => 1.08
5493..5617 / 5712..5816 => 1.11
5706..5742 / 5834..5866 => 1.06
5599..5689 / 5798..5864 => 1.11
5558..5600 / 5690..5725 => 1.07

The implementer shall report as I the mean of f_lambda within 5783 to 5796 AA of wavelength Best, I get 17.1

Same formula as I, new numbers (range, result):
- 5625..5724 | 17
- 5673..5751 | 17.3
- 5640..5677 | 16.7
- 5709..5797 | 17.3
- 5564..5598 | 17.1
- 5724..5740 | 17.2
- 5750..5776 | 17.2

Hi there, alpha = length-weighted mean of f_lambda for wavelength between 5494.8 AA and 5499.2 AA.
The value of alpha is 17.9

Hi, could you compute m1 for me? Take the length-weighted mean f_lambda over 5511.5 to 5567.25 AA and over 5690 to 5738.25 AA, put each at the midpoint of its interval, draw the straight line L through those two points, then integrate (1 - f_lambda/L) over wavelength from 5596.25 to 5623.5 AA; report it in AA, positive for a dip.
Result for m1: 0.9 AA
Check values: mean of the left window 16.9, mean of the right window 17.3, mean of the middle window 16.5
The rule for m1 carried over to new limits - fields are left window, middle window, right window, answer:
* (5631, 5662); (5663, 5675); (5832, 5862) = 0.6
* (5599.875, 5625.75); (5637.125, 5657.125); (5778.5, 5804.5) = -0.6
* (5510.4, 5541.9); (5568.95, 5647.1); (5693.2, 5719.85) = 0.1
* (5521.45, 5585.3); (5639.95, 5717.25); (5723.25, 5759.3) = 1.7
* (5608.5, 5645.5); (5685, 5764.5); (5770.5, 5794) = -0.8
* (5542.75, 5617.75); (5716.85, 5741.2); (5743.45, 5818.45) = -0.1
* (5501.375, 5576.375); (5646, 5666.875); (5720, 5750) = 0.7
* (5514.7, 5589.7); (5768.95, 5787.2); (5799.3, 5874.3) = 0.1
